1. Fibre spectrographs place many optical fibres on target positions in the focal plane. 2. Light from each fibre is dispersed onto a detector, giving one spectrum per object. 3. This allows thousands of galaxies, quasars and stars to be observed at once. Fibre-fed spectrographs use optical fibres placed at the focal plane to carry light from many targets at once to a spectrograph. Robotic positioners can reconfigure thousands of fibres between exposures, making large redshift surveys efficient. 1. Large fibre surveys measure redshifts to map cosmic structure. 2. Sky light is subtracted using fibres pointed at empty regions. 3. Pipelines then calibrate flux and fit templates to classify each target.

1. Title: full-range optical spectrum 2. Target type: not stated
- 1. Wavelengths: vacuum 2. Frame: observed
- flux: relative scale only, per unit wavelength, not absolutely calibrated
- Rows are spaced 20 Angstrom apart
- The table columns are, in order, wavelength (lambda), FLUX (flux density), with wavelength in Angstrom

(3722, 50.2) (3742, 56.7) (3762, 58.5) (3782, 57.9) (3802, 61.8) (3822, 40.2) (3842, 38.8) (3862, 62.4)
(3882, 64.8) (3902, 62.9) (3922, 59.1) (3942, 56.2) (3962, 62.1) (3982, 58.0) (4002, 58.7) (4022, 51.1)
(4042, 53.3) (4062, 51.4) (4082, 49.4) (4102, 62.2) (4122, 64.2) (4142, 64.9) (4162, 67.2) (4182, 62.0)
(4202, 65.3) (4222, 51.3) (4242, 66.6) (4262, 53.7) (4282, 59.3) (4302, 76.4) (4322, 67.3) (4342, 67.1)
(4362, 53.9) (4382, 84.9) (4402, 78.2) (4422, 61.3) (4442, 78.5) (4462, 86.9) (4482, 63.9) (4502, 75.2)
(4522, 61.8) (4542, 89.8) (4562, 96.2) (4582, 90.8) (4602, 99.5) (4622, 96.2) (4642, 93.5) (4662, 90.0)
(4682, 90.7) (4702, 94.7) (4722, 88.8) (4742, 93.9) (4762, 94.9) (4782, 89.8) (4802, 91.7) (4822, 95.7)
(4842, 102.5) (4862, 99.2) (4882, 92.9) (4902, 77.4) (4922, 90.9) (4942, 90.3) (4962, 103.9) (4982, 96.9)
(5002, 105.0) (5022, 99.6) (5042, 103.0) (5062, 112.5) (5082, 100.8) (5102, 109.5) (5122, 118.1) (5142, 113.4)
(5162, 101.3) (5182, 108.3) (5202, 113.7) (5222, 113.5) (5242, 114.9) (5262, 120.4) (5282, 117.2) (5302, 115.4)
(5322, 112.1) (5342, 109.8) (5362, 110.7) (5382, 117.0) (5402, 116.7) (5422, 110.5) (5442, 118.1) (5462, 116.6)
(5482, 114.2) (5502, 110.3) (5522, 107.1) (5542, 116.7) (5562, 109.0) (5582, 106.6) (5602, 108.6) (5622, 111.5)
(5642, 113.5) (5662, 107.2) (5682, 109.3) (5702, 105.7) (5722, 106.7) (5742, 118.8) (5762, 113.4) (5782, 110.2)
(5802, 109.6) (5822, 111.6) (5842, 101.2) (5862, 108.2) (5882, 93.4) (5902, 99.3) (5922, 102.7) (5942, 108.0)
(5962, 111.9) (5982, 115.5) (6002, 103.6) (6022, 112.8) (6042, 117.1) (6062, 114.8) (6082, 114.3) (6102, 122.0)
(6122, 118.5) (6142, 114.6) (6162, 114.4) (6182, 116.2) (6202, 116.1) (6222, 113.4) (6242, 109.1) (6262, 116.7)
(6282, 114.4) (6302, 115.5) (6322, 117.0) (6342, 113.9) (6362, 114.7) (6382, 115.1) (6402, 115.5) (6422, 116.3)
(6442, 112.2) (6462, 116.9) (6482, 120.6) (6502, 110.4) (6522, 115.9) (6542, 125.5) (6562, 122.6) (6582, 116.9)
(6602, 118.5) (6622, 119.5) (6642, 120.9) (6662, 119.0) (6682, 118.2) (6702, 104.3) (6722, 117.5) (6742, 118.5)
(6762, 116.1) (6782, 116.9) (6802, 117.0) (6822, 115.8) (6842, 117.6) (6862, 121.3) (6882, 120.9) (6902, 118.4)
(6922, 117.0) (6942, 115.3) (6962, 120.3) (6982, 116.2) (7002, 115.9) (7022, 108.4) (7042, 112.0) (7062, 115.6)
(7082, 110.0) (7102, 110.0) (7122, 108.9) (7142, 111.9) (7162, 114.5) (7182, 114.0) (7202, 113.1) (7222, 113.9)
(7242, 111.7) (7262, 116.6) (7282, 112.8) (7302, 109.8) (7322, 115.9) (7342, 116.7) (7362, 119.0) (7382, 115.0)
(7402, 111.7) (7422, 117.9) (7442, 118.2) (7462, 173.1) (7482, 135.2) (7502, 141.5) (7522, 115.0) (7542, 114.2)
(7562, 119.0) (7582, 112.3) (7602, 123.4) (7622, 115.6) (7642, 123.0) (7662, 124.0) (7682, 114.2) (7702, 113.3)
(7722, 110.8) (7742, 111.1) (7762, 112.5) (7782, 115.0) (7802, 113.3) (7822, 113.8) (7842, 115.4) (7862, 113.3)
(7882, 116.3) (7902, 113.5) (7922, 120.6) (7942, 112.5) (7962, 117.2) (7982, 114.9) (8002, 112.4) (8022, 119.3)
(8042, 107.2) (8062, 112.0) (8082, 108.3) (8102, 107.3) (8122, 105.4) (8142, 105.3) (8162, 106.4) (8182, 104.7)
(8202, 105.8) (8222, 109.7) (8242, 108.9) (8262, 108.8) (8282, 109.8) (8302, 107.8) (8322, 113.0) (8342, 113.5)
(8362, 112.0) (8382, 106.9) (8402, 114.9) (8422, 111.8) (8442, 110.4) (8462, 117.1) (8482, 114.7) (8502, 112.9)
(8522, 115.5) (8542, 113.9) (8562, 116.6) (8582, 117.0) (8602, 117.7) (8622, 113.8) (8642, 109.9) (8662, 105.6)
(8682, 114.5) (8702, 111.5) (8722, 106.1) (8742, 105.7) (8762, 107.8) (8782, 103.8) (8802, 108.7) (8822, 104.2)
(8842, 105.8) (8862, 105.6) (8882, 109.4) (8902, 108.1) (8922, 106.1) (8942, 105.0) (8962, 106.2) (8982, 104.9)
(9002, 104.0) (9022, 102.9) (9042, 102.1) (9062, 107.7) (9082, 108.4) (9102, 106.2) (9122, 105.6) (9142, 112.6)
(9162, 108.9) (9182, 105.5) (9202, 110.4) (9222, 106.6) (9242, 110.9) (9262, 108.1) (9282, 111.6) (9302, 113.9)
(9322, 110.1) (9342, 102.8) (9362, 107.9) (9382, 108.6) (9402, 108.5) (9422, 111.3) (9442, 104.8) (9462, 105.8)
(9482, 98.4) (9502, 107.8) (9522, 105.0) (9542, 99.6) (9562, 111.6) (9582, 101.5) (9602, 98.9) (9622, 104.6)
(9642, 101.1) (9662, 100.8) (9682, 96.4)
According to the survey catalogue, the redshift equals 0.138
